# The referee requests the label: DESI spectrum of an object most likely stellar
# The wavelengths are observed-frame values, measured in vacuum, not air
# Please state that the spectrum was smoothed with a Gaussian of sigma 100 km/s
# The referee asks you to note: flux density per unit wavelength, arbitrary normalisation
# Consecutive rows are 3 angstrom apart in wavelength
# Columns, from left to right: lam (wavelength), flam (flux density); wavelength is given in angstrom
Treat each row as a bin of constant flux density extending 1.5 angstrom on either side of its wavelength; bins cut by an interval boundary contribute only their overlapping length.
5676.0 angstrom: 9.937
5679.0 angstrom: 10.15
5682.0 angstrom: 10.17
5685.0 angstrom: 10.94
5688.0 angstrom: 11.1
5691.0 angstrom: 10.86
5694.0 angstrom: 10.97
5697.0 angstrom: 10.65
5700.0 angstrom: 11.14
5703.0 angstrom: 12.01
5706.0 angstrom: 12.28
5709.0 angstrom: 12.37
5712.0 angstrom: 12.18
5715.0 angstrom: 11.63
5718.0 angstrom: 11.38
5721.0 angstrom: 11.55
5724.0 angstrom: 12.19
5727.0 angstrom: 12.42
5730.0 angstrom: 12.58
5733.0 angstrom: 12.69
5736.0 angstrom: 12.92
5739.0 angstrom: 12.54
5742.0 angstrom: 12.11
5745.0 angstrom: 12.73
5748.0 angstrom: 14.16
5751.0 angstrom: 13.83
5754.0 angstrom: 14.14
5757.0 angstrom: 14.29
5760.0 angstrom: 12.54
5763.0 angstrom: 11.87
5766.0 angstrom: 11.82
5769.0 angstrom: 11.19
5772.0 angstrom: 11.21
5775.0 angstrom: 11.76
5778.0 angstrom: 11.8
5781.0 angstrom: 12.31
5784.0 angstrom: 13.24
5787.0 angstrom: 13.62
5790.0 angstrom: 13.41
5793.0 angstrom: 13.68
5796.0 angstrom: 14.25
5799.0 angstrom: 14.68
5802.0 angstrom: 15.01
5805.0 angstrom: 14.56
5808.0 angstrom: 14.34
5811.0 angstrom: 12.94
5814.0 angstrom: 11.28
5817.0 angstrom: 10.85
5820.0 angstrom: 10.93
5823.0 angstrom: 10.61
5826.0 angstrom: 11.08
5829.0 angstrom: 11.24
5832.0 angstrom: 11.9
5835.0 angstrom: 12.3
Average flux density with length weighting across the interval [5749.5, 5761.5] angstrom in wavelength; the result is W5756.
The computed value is 13.7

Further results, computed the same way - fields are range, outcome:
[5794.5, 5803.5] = 14.6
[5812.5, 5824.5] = 10.9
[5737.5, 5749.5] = 12.9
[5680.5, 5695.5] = 10.8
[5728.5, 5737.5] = 12.7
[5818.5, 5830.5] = 11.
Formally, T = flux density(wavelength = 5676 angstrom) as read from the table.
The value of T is 9.937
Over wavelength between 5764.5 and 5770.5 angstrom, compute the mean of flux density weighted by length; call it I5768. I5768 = 11.5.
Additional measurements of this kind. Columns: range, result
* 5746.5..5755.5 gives 14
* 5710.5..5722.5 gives 11.7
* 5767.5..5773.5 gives 11.2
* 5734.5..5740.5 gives 12.7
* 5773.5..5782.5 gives 12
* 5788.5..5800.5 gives 14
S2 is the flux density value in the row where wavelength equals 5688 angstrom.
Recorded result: 11.1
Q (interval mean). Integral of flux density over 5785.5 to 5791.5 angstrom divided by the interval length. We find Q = 13.5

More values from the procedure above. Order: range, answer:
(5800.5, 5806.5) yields 14.8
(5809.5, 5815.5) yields 12.1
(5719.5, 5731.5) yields 12.2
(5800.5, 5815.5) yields 13.6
